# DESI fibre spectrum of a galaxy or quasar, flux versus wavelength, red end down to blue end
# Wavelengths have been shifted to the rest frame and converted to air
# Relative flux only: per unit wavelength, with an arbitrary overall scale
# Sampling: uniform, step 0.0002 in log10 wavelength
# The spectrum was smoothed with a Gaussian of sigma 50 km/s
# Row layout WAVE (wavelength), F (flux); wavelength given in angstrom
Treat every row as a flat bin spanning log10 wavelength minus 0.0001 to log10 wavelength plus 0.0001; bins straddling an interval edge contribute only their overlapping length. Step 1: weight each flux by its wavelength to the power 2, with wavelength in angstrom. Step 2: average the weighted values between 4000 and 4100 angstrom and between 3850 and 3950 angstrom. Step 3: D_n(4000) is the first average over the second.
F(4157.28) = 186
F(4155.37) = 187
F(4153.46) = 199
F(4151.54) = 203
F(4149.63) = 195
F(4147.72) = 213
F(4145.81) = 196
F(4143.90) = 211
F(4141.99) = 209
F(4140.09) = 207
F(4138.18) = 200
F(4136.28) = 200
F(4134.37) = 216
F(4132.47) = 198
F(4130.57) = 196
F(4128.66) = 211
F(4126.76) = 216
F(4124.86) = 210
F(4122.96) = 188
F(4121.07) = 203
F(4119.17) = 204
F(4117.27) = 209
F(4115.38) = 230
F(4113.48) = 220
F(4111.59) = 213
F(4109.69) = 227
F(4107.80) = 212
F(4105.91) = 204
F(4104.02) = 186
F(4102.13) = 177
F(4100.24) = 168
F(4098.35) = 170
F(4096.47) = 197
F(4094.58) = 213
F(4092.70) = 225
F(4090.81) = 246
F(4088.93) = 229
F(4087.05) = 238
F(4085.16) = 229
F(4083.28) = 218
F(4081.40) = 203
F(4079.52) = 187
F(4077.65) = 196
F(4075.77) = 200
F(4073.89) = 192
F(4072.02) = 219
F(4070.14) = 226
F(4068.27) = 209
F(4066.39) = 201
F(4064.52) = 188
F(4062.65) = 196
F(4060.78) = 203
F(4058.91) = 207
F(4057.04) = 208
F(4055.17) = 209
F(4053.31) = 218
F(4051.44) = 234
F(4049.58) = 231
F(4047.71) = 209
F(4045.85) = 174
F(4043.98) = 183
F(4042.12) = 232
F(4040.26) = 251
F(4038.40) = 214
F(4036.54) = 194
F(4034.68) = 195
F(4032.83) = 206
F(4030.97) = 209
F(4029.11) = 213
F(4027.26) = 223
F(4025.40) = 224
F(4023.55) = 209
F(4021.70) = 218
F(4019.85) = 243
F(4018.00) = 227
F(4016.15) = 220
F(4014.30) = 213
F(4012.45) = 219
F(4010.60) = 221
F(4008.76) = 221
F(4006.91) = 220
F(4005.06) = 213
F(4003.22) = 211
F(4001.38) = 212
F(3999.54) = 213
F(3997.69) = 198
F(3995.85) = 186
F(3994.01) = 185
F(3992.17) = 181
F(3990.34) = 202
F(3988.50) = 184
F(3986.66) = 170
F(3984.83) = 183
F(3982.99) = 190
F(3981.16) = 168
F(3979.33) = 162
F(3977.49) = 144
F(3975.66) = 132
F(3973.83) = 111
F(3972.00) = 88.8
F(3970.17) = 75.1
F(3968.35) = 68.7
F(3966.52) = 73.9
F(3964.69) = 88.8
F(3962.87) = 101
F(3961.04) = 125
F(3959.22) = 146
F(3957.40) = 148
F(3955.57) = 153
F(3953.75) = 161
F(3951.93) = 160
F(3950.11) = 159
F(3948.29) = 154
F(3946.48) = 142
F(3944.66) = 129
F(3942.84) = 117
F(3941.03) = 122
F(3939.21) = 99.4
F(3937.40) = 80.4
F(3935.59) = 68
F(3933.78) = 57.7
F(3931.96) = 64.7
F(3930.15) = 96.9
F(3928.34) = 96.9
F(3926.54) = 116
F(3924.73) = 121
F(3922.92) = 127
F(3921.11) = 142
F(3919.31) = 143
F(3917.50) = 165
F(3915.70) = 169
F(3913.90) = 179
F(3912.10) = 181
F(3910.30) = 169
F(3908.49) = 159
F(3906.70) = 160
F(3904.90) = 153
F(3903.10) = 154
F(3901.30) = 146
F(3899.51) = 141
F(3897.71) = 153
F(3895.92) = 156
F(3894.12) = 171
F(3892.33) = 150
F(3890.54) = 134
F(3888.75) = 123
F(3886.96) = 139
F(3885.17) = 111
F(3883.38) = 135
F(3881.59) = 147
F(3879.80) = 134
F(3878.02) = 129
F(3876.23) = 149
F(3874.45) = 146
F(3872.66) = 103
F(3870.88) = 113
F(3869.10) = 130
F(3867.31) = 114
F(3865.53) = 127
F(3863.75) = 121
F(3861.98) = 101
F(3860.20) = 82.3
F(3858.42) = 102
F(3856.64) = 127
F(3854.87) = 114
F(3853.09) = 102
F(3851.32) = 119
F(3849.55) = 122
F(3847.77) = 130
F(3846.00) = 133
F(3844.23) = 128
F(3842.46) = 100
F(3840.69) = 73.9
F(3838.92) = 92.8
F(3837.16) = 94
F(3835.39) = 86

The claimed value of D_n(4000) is 1.77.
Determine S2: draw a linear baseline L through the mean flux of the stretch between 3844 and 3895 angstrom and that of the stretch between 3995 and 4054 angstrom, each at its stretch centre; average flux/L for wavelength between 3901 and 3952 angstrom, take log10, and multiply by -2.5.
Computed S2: 0.19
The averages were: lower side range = 125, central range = 131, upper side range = 214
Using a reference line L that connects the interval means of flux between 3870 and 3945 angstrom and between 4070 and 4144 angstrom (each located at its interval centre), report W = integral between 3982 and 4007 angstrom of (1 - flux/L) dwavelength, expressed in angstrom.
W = -4.60 angstrom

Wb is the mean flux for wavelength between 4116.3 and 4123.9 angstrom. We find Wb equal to 201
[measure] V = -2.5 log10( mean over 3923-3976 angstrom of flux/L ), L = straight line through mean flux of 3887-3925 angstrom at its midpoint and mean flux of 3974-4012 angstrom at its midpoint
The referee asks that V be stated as 0.45 mag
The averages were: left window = 152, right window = 189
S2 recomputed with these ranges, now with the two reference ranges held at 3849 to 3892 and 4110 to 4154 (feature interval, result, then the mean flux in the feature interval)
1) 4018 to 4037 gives -0.23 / 215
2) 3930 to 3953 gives 0.28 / 112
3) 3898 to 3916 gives -0.20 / 161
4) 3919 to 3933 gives 0.24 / 112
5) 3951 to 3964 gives 0.07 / 141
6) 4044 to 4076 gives -0.13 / 207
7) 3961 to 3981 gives 0.39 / 108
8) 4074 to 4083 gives -0.05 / 198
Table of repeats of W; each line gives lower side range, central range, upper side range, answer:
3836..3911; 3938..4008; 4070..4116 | 5.8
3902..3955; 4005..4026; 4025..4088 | -4.1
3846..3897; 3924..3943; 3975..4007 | 7.7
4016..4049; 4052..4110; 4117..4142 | 0.7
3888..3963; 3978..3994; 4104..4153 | -2.3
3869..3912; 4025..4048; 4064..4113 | -2.4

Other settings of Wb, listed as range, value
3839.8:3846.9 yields 109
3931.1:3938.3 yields 67.7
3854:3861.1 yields 106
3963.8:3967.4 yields 81.3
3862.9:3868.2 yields 121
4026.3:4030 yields 218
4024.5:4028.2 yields 223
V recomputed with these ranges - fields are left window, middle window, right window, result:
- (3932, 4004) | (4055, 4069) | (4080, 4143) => -0.10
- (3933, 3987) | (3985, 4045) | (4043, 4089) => -0.24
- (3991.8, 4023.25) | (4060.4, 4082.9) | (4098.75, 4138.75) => 0.03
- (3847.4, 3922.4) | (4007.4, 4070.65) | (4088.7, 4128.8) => -0.16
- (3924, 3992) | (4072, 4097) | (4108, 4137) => -0.13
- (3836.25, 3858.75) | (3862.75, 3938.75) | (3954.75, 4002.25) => -0.05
